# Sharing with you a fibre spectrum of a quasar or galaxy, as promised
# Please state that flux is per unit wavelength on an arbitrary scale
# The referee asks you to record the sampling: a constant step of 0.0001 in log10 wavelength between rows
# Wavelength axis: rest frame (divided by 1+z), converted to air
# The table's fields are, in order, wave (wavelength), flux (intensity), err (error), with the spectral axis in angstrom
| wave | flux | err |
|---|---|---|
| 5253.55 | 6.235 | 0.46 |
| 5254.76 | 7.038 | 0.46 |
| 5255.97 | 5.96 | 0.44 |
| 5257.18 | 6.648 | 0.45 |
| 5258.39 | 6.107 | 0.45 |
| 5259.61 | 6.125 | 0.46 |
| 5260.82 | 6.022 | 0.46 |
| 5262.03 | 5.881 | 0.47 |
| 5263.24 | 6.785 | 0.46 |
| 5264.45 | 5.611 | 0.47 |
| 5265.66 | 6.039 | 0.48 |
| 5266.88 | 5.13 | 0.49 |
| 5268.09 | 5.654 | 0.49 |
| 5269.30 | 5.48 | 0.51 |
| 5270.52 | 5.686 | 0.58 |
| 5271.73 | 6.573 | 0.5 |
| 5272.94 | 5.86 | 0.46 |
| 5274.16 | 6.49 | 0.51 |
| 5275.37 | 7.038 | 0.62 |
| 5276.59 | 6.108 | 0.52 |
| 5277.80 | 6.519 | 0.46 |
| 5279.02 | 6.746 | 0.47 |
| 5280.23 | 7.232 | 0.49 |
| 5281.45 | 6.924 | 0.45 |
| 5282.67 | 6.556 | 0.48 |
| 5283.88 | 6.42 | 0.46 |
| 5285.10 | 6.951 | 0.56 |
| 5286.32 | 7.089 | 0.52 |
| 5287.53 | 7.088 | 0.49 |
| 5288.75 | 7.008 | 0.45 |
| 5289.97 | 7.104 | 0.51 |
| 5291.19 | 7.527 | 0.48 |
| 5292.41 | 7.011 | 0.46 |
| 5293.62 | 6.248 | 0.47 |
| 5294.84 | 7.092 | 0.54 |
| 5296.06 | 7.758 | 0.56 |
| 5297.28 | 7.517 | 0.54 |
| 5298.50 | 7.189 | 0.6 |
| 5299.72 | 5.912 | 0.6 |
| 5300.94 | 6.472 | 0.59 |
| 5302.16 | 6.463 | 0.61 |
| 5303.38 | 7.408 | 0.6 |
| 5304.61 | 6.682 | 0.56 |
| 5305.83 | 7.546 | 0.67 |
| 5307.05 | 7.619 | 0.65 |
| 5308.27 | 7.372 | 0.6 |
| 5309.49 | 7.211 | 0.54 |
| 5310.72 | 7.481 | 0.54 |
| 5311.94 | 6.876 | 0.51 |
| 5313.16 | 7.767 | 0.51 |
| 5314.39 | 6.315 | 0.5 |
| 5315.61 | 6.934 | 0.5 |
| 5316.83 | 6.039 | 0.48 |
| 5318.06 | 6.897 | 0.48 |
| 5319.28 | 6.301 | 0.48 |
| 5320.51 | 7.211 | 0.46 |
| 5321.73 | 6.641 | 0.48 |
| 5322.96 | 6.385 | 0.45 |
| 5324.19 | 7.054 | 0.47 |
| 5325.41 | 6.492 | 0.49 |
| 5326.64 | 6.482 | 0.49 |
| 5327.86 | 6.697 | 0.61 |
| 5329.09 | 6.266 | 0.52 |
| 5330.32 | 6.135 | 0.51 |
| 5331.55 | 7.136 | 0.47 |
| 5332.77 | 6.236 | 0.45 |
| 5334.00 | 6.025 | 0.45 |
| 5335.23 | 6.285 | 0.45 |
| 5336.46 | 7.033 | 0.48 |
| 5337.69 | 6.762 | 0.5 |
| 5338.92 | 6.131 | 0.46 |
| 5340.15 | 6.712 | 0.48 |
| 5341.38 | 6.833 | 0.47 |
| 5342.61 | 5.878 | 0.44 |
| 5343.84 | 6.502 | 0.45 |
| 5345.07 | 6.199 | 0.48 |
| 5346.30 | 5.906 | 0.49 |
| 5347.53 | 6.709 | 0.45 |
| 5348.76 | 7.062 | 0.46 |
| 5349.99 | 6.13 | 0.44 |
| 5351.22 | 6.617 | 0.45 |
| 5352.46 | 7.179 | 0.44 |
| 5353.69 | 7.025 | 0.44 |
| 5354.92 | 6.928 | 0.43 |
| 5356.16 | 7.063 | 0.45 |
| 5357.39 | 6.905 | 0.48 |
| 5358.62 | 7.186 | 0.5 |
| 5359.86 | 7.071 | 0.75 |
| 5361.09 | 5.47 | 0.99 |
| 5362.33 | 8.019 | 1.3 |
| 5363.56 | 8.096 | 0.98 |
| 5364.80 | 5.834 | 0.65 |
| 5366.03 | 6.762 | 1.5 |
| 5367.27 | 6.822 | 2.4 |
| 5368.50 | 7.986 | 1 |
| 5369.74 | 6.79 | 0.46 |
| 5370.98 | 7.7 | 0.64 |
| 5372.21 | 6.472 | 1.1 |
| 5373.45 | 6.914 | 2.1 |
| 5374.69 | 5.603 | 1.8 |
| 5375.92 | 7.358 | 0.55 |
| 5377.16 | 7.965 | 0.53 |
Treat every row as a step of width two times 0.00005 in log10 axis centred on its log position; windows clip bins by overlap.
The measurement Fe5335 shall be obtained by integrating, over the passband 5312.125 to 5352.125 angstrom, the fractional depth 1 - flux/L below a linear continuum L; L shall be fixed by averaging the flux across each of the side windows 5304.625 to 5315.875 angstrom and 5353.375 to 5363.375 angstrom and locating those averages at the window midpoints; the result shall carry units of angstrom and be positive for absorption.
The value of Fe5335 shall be 3.1 angstrom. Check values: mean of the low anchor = 7.22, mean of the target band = 6.56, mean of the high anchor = 7.01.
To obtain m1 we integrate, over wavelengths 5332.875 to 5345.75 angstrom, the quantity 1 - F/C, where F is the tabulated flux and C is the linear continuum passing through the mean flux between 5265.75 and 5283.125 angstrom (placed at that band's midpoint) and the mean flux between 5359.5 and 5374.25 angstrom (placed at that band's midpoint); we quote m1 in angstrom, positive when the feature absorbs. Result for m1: 0.6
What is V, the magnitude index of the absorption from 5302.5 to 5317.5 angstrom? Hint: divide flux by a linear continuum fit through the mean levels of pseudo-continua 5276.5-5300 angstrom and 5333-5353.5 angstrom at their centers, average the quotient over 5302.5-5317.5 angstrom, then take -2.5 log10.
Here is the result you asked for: -0.05 mag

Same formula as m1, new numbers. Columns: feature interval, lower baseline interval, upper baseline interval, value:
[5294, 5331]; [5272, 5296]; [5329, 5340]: -1.42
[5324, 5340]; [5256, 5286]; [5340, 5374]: 0.36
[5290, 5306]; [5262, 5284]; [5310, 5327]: -1.06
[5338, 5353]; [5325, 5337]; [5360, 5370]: 0.45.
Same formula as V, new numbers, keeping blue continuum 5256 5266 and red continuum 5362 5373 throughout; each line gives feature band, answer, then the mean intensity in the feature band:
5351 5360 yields 0.004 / 7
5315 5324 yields 0.007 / 6.65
